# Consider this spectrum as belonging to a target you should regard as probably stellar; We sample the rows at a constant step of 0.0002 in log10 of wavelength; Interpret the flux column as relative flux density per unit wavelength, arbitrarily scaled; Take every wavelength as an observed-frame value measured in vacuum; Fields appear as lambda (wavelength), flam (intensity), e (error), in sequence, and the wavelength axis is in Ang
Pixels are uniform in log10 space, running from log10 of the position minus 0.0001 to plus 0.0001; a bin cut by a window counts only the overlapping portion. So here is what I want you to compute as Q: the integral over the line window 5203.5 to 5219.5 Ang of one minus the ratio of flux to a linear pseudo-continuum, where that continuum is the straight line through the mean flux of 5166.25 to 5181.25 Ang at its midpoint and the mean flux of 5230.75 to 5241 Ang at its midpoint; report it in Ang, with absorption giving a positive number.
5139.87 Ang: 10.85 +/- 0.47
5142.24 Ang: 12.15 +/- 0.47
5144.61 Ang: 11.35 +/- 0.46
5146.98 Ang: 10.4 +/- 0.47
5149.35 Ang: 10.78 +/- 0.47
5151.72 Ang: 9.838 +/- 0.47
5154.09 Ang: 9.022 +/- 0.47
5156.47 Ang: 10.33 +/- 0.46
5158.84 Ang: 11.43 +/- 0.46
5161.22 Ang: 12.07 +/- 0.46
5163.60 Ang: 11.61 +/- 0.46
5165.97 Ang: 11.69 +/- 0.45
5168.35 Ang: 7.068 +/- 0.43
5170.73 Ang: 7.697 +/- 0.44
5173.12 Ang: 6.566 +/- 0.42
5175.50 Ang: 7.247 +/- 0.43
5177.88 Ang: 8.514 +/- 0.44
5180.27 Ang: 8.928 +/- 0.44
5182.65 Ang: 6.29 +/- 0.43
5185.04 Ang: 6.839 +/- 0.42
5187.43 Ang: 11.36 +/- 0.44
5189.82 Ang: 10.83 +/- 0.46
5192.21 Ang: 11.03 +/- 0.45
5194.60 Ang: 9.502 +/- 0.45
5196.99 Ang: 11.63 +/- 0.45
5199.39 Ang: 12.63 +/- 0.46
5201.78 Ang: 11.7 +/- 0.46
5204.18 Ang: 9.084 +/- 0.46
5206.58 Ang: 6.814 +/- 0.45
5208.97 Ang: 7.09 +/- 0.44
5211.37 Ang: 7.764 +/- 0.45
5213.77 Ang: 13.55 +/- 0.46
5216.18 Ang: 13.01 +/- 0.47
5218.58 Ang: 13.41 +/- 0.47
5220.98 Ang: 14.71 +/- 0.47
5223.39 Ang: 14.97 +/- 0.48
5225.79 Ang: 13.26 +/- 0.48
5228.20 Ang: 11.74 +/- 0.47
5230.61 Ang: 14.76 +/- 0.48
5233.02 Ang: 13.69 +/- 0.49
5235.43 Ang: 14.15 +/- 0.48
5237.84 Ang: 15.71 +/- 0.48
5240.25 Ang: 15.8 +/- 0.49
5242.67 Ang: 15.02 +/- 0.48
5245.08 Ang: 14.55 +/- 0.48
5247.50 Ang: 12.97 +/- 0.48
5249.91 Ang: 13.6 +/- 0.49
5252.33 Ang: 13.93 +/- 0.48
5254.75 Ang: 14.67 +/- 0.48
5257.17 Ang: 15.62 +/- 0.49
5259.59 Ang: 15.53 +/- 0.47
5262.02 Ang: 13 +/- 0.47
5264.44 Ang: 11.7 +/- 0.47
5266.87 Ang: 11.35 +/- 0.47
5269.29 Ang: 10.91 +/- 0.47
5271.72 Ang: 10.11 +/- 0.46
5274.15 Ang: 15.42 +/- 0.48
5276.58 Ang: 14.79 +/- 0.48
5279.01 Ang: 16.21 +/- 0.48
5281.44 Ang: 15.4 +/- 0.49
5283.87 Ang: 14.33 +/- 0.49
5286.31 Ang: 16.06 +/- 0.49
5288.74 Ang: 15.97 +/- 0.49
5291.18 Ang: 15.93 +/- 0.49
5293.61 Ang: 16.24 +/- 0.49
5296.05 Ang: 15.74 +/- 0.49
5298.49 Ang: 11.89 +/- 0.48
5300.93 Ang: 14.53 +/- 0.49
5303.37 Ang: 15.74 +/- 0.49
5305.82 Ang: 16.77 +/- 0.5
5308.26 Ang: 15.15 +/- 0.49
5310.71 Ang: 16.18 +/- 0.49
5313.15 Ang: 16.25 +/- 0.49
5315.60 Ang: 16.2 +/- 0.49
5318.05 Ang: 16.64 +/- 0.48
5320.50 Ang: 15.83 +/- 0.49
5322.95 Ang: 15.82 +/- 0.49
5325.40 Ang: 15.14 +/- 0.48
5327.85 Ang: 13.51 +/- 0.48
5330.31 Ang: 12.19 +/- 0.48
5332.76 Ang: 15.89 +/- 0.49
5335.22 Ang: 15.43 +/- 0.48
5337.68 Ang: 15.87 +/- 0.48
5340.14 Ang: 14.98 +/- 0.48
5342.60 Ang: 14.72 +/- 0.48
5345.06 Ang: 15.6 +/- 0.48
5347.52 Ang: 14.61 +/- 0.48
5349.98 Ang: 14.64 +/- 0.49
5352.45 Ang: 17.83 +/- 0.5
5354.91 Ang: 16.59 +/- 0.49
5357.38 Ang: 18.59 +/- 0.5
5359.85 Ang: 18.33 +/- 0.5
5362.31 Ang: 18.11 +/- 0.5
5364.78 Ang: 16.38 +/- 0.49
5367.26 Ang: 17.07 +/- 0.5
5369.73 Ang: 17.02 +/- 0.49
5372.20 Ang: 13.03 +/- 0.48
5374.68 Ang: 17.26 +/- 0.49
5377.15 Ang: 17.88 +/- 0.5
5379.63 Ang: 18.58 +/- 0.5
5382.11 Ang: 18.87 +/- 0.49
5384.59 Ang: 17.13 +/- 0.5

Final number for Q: 2.8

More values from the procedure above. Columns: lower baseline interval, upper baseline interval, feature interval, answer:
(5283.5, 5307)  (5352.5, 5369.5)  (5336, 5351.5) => 1.7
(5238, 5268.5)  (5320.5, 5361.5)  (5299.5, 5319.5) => -1.1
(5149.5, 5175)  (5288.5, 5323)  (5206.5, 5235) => -0.4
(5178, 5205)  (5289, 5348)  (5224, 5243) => -4.1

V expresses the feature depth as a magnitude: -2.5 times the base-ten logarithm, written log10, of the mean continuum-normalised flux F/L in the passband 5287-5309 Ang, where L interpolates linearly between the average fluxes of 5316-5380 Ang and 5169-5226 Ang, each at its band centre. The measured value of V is -0.10 mag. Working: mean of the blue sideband 10.1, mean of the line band 15.4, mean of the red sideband 16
